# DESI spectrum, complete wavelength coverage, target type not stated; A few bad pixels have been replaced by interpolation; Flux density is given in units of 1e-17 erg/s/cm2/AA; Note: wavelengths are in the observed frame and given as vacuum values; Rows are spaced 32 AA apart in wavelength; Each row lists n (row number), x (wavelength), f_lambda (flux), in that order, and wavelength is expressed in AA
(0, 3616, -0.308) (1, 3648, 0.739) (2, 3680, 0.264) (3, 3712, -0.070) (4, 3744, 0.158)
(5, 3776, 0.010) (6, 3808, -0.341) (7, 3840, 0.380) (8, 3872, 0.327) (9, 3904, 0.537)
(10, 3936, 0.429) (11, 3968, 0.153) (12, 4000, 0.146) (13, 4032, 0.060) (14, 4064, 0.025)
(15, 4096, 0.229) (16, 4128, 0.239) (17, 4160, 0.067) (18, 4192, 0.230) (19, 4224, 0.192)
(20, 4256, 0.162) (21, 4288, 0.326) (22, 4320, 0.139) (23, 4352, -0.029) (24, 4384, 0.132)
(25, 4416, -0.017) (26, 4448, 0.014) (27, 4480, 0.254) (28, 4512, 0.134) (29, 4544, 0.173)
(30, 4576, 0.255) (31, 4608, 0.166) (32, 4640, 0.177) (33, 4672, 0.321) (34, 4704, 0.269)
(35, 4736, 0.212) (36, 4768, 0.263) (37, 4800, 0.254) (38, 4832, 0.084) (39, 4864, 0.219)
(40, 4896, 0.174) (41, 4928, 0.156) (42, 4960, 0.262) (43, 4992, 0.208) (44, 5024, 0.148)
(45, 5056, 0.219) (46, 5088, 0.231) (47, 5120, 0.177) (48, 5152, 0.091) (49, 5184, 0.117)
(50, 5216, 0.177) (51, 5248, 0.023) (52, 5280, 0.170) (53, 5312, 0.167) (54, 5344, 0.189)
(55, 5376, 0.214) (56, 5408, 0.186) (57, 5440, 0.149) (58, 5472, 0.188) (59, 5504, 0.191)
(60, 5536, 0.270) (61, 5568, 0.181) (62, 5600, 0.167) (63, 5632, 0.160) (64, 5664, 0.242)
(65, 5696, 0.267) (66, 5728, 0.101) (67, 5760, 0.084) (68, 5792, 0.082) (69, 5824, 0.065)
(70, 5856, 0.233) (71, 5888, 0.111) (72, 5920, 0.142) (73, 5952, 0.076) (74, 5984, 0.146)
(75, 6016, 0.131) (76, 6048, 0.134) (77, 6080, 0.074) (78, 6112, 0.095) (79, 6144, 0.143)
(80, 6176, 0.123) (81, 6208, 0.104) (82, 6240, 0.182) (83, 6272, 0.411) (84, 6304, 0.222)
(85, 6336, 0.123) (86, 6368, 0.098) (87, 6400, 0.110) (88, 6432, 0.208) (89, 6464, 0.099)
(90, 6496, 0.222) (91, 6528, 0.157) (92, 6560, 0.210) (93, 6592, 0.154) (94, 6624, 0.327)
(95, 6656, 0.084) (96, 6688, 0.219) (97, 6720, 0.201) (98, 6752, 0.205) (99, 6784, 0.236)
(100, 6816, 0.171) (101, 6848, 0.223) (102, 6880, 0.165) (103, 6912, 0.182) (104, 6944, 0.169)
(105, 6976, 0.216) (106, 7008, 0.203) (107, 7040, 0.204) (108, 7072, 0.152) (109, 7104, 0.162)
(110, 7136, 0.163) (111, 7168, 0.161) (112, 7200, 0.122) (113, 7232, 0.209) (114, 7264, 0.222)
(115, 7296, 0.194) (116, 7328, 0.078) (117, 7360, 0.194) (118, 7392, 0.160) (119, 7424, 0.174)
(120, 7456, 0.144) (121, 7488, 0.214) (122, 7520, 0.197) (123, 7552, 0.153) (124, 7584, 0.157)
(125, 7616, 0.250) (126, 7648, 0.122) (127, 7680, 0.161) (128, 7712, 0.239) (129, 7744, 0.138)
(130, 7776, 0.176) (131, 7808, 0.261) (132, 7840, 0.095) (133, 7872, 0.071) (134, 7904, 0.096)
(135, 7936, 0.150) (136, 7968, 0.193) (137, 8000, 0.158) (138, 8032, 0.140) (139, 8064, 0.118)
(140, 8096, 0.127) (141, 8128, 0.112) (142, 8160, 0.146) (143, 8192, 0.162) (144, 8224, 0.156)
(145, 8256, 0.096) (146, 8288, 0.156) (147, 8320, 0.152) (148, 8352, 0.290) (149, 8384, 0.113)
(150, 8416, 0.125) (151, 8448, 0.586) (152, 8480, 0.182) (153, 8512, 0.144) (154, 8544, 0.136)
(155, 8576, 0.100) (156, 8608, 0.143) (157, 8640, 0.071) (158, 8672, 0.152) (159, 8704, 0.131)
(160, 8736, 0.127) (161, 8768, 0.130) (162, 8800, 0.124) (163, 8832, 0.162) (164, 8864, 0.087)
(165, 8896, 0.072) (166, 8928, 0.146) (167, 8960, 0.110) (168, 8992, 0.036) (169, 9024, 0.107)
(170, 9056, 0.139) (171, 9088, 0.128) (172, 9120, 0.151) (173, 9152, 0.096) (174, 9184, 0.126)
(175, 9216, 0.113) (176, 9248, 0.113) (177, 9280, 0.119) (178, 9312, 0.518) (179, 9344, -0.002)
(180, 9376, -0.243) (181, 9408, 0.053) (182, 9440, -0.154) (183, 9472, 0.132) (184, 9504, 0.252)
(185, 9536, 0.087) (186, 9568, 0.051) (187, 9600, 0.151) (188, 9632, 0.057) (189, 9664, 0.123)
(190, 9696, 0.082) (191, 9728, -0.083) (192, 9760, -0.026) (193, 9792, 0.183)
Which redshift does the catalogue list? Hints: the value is 0.686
